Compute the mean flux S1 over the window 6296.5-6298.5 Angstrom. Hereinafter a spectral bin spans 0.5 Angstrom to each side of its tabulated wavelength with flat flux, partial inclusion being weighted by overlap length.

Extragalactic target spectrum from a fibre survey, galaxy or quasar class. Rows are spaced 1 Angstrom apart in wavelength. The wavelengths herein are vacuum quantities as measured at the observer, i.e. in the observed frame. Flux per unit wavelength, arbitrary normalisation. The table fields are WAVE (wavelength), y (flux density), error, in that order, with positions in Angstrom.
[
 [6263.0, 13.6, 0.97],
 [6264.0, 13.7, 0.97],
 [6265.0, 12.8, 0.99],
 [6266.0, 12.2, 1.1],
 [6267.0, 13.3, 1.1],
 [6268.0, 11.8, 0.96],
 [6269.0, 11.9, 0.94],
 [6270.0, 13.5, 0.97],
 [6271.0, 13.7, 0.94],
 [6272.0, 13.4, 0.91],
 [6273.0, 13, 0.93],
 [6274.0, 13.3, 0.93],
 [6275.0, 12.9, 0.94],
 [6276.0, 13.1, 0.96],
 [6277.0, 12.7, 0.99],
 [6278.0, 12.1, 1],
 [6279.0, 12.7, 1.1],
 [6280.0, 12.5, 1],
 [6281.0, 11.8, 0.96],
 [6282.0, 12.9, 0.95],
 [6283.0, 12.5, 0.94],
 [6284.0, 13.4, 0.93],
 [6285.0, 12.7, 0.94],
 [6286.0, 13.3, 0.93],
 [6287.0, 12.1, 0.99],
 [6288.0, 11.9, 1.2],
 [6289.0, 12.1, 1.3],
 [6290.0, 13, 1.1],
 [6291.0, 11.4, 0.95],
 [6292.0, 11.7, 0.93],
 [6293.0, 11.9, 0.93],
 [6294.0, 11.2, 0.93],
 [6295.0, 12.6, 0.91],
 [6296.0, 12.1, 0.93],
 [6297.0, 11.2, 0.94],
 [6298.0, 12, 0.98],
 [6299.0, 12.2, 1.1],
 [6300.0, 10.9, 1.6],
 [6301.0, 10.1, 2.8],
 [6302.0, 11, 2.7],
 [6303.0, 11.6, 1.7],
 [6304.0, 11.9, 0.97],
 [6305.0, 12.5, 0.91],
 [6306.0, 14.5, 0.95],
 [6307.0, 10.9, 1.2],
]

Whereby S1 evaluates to 11.6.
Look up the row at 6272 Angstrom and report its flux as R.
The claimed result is 13.4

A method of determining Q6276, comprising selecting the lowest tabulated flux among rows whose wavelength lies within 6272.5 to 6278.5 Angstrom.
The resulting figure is 12.1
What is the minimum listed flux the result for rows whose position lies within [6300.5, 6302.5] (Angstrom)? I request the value 10.1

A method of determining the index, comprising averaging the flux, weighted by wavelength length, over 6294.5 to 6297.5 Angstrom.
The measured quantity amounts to 12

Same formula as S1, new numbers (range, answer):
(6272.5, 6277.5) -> 13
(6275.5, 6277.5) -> 12.9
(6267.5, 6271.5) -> 12.7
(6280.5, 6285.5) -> 12.7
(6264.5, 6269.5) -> 12.4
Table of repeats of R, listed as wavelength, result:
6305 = 12.5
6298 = 12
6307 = 10.9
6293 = 11.9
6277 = 12.7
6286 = 13.3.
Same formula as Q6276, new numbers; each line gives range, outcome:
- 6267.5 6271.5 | 11.8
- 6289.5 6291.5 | 11.4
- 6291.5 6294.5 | 11.2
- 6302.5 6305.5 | 11.6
